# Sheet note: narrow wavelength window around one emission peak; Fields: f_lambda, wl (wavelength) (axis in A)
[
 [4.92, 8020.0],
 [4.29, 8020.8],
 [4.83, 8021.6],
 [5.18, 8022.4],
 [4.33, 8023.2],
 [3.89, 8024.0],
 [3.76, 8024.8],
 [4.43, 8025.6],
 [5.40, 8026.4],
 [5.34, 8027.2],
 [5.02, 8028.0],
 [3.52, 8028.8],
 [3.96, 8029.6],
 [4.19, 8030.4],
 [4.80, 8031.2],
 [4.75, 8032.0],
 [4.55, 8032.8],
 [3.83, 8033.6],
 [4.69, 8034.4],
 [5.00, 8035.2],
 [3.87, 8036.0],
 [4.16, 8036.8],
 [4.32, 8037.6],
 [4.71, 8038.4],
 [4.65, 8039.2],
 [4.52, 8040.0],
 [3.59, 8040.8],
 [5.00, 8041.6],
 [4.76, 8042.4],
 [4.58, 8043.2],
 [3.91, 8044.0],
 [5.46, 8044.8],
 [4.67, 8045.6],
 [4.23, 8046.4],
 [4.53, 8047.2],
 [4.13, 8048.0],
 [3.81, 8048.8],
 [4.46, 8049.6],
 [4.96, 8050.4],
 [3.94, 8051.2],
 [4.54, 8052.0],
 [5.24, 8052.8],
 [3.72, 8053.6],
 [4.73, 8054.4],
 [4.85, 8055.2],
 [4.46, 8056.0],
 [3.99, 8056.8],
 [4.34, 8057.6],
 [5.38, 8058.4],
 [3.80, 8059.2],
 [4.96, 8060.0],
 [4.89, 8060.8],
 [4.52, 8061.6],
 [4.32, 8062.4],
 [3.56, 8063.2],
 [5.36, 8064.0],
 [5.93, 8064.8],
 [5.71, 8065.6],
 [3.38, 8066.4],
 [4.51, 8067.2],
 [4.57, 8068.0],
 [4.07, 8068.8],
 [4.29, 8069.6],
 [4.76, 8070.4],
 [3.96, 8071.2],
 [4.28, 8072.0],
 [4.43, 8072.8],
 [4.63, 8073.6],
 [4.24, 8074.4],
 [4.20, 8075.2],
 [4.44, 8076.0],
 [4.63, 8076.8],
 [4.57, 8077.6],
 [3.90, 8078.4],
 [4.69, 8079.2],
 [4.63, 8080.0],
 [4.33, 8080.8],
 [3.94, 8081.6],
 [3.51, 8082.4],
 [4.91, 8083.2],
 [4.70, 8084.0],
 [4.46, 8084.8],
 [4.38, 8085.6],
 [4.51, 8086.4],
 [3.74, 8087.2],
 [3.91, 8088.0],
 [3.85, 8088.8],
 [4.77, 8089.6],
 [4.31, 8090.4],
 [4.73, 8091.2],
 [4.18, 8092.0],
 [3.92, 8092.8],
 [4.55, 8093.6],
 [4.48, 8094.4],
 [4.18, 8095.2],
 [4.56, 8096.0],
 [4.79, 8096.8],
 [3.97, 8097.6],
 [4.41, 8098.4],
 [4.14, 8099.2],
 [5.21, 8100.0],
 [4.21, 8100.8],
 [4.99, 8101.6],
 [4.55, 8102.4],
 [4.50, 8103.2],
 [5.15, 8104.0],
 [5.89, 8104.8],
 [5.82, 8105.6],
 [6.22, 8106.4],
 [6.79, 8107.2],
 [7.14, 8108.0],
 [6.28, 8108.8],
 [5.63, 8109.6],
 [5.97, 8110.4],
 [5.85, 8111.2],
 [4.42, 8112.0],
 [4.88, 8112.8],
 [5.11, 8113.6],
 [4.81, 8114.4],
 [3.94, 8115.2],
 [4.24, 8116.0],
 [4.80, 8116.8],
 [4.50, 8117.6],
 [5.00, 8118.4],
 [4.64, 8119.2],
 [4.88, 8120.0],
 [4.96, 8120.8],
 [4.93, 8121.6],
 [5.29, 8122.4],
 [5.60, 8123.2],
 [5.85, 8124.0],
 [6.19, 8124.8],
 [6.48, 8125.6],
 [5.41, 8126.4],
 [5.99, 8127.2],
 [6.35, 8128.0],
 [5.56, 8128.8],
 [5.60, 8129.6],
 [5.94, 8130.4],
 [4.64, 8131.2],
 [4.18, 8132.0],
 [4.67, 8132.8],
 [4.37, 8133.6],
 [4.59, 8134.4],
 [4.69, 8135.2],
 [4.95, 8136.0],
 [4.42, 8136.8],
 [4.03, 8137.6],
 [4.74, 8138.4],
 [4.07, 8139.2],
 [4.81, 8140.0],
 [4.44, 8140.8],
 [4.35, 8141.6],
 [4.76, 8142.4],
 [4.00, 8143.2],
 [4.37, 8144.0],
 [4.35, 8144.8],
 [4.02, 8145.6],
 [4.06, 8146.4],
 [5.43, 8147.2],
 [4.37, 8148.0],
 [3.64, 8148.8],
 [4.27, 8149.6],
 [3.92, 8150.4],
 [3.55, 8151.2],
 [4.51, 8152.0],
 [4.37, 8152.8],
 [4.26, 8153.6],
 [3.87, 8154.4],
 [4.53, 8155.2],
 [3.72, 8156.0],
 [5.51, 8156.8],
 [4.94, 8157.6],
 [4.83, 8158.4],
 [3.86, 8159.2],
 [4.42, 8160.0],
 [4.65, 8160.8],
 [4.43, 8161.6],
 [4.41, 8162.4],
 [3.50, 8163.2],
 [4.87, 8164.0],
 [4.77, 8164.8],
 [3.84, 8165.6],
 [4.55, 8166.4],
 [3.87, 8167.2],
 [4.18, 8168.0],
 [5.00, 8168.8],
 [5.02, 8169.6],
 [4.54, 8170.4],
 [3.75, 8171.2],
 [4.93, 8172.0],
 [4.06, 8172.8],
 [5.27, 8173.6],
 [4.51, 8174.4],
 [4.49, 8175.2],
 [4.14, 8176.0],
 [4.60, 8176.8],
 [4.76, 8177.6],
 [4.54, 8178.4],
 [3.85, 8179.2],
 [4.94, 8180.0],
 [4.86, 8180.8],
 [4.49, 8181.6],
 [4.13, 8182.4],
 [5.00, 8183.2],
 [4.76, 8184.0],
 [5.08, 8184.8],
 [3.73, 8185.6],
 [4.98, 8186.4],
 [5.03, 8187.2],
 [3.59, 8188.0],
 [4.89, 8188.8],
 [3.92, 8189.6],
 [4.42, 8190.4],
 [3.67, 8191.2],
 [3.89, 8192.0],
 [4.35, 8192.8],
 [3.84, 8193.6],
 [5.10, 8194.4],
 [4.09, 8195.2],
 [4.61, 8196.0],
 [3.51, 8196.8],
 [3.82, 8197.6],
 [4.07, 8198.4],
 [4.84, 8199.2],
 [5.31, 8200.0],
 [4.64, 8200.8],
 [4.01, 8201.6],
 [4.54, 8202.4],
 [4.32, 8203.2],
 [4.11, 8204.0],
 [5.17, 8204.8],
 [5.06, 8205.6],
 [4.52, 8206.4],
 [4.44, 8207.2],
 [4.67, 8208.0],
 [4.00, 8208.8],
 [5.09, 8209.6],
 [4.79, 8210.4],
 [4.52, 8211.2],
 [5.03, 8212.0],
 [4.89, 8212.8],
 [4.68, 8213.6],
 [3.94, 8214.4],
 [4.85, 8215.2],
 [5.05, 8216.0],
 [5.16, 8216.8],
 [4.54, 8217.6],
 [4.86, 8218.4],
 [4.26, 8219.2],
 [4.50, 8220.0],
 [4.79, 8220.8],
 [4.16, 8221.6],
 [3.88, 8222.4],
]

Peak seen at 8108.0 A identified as [S II]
